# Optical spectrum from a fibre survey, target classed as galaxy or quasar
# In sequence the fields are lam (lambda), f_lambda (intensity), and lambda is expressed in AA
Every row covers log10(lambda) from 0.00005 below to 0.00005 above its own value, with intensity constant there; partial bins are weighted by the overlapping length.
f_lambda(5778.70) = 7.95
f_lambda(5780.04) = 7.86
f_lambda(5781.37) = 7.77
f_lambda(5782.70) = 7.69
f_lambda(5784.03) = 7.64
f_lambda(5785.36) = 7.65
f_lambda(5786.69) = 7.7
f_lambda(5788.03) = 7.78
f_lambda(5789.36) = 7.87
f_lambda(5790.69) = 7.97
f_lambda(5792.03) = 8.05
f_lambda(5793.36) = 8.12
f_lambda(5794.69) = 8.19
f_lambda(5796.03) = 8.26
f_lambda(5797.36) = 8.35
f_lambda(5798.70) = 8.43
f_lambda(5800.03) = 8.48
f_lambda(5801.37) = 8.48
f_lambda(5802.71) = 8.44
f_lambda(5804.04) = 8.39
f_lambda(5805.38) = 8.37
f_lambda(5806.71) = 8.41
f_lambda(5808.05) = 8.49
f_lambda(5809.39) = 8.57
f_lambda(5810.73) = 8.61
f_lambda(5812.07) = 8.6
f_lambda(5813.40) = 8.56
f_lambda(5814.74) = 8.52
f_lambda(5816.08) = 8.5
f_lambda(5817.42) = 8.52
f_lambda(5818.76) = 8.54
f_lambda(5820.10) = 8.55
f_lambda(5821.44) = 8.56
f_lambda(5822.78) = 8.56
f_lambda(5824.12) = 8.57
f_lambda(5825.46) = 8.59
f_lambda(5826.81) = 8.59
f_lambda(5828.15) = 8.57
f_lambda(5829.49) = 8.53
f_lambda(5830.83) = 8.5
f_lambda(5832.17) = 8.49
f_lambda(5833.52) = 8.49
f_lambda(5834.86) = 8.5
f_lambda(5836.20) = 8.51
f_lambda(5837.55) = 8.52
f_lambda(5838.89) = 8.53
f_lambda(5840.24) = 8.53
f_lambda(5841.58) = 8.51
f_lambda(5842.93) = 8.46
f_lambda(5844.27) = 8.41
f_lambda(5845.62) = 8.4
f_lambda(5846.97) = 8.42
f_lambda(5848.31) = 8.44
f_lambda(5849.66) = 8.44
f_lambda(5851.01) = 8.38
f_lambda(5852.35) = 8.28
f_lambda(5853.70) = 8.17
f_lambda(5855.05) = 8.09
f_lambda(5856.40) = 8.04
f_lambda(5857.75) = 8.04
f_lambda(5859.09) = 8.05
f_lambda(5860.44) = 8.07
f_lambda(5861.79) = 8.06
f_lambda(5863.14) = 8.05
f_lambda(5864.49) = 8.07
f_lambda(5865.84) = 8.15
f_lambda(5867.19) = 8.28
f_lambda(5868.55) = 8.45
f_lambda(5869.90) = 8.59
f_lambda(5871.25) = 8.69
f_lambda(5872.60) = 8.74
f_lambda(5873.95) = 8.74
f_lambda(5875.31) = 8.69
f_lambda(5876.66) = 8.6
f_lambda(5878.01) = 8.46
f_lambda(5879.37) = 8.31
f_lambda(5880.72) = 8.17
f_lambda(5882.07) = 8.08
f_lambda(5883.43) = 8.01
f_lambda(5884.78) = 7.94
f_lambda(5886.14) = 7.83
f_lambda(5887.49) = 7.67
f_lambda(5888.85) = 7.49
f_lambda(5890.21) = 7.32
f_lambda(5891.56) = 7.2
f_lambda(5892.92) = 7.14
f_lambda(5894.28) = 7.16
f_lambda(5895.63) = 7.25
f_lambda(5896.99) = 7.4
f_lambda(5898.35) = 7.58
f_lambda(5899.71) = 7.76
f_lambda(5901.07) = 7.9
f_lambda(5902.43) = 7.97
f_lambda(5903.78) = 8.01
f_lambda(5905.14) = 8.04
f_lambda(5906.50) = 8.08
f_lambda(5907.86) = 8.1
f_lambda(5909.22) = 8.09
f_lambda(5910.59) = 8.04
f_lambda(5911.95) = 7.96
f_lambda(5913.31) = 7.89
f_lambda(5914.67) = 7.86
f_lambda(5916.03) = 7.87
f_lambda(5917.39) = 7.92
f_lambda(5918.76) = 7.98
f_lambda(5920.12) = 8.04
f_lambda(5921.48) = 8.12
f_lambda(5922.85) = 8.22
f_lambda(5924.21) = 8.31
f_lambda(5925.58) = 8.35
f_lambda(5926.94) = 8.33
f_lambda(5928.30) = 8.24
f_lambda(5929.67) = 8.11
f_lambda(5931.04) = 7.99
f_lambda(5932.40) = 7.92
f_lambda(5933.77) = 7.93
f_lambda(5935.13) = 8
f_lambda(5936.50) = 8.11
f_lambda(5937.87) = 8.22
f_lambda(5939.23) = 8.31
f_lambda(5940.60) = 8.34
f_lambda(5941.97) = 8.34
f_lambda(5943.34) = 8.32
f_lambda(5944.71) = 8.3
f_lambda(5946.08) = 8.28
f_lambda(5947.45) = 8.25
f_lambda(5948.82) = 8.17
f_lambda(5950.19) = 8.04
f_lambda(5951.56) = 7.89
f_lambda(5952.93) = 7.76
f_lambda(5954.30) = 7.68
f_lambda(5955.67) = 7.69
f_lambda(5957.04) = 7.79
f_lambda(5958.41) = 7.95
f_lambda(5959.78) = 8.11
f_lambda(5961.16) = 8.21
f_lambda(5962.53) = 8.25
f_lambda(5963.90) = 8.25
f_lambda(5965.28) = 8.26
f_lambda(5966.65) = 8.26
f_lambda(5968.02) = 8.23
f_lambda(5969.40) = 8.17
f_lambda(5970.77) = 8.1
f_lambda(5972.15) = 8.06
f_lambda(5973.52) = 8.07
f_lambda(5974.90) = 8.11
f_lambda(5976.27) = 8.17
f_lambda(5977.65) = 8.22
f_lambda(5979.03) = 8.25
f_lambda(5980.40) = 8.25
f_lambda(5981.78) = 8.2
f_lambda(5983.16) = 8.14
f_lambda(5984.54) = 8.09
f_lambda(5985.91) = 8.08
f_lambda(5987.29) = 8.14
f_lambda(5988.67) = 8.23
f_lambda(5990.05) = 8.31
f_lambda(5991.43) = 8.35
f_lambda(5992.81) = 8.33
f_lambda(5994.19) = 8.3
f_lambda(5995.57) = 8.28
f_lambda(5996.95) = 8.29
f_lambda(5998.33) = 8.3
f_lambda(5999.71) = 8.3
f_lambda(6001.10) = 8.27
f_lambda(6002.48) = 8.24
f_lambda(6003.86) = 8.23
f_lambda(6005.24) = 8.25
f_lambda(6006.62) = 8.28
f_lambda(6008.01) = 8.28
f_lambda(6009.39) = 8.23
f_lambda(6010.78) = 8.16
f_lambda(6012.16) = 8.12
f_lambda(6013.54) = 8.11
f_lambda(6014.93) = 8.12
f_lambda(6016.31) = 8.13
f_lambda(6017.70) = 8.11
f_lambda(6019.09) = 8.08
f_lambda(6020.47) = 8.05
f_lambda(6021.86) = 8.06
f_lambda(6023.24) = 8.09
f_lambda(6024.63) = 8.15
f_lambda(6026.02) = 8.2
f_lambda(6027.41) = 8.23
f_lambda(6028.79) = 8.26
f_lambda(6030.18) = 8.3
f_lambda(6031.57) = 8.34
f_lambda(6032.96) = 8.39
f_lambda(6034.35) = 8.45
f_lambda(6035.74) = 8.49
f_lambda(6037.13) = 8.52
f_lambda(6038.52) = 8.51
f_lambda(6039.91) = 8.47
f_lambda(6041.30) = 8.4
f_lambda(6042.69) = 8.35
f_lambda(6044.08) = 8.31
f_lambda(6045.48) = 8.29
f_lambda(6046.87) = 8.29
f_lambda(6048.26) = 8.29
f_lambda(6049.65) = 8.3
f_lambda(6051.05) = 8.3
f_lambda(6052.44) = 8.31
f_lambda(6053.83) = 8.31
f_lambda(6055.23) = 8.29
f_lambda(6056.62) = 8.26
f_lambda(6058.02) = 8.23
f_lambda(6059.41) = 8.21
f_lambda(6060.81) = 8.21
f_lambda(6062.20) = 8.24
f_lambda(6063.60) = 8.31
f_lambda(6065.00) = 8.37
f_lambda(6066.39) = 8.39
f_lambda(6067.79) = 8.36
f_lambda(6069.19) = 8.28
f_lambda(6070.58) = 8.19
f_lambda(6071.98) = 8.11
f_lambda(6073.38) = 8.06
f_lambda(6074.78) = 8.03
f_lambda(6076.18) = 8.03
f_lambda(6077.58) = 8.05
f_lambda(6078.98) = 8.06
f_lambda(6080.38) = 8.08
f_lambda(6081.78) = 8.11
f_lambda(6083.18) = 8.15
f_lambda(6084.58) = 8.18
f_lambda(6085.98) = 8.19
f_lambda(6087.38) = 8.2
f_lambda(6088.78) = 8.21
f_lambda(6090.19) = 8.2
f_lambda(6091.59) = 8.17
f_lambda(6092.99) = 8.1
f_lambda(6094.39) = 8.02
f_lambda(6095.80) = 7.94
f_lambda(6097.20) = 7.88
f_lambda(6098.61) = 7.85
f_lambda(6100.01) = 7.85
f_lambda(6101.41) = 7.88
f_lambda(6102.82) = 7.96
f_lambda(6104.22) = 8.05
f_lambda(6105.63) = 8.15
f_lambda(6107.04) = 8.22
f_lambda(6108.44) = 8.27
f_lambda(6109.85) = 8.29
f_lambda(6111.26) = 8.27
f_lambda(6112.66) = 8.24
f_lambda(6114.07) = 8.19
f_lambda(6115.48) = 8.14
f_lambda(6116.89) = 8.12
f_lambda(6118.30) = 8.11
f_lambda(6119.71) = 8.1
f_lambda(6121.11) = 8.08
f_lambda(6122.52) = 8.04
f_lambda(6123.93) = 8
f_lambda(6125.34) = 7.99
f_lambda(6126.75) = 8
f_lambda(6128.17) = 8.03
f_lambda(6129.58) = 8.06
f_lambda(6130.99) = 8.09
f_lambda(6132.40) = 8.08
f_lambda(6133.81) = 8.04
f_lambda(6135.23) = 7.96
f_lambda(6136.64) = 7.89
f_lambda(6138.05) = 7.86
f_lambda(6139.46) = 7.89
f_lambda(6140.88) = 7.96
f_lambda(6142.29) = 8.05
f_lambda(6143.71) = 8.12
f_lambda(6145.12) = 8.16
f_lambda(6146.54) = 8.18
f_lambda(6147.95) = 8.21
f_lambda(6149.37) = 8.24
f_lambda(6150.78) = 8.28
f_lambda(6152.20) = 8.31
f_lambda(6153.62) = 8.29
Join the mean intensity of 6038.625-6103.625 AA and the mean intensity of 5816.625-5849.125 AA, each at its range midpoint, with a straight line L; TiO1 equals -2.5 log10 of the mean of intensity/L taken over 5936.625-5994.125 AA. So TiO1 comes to 0.02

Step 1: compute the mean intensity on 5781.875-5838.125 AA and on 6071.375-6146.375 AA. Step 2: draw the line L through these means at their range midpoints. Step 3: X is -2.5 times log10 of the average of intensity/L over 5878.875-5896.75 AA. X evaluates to 0.086 mag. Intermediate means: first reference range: 8.35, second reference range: 8.07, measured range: 7.65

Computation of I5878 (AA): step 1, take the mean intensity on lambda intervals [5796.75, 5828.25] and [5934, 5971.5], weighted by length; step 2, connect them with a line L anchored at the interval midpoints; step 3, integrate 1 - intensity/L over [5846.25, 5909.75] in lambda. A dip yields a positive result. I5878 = 2.1 AA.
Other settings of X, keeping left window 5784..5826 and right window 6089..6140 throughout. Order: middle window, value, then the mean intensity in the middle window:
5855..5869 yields 0.02 mag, 8.12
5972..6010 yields -0.01 mag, 8.23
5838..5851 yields -0.02 mag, 8.45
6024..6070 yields -0.03 mag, 8.32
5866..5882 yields -0.03 mag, 8.49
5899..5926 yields 0.03 mag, 8.02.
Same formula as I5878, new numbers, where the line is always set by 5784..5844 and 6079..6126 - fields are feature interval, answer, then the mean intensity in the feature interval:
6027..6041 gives -0.4 AA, 8.4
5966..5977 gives 0.1 AA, 8.15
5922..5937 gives 0.2 AA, 8.14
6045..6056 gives -0.2 AA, 8.3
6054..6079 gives -0.2 AA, 8.21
